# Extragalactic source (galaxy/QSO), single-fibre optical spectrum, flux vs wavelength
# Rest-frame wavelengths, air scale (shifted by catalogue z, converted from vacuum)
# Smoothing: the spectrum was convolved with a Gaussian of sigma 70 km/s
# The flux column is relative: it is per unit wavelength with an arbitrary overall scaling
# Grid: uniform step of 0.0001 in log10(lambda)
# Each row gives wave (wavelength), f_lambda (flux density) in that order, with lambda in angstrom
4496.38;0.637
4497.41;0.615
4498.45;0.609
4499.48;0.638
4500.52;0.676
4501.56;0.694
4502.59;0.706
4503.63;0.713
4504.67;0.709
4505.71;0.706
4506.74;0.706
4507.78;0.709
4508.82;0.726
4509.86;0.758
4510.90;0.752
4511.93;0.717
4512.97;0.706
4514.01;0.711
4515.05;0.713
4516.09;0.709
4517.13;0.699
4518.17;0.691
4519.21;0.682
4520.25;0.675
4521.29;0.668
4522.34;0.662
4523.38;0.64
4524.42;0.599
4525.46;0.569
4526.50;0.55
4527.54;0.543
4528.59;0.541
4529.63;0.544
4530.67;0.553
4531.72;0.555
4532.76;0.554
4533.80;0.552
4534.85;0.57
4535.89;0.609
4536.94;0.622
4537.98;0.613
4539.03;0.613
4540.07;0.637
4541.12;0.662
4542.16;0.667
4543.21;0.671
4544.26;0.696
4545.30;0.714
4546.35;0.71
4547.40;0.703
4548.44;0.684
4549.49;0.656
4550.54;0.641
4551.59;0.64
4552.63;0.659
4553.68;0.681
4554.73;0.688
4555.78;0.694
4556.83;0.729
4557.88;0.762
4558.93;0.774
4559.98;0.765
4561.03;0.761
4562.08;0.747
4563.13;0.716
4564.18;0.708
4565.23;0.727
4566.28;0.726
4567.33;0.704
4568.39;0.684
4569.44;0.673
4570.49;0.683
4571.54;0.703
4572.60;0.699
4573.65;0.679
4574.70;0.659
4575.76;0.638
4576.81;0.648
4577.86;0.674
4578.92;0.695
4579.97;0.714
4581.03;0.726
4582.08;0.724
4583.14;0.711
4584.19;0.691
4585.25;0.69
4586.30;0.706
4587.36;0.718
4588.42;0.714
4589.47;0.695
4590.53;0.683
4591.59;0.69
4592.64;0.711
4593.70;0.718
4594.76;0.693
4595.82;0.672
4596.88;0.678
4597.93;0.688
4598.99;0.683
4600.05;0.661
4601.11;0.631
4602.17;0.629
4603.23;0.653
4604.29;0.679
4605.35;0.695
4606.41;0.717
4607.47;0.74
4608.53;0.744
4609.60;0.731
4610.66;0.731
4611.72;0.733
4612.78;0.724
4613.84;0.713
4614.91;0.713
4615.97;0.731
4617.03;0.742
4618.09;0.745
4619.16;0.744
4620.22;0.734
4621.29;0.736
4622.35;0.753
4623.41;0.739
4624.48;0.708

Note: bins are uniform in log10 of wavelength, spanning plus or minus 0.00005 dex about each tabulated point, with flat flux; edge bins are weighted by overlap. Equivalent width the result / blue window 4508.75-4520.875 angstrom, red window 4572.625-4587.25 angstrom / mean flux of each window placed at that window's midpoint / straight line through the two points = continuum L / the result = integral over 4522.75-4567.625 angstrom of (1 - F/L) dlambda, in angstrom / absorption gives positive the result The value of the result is 3.0 angstrom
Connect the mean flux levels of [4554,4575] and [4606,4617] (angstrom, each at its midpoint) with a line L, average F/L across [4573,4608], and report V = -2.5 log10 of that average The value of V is 0.05 mag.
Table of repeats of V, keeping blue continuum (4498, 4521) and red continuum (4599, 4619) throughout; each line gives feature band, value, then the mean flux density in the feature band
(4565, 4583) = 0.02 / 0.691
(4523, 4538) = 0.22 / 0.573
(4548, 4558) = 0.04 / 0.68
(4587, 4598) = 0.01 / 0.697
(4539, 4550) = 0.04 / 0.677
